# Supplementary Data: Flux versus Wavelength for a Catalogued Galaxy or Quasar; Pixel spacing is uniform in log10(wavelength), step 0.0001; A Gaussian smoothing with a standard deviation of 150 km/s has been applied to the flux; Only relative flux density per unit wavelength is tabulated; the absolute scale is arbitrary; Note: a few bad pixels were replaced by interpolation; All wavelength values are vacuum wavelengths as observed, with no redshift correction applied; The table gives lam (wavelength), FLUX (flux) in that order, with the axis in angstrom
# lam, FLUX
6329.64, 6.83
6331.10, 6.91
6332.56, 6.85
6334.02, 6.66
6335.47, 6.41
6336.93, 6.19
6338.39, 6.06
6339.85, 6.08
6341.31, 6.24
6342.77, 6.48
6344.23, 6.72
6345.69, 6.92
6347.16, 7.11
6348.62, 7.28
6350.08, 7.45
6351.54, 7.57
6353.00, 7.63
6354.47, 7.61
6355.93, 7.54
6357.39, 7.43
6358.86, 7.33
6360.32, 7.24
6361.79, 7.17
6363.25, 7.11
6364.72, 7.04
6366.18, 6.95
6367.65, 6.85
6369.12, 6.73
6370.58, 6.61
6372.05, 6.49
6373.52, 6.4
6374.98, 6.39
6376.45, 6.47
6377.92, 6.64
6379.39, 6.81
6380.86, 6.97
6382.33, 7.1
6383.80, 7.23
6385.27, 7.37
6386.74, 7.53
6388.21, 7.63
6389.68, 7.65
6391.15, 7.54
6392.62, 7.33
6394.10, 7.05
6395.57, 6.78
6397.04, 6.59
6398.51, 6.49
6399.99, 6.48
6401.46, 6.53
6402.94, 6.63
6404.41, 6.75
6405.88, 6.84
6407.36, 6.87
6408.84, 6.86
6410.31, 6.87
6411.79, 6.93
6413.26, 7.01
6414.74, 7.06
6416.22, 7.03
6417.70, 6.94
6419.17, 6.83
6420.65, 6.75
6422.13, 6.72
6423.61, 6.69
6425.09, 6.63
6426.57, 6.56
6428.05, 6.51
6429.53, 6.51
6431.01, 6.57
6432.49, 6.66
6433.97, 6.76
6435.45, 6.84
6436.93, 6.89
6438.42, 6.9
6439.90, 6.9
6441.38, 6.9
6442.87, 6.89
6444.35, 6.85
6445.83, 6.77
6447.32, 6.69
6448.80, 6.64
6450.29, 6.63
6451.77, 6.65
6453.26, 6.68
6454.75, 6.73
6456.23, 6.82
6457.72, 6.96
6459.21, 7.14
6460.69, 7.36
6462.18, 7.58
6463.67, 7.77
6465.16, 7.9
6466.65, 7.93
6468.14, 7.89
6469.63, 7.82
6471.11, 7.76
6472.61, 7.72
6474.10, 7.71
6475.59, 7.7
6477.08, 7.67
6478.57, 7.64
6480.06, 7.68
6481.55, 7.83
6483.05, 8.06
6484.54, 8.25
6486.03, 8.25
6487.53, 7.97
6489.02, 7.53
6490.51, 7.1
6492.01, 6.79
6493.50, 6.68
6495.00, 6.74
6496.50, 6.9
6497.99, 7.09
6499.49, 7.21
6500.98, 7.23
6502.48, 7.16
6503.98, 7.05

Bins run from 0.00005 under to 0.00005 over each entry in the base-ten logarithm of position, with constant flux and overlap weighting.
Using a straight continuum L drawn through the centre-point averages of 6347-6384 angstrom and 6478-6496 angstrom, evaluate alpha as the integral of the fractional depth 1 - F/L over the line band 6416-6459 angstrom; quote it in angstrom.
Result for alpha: 3.4 angstrom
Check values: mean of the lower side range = 7.04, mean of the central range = 6.76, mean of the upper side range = 7.53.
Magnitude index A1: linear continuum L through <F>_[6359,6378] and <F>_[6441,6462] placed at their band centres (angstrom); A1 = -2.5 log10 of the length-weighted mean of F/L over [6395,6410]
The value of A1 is 0.02 mag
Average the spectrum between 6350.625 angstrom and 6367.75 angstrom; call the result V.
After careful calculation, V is 7.31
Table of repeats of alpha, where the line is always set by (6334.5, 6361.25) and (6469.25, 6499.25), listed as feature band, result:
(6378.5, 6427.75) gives 1.8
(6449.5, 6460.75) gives 0.9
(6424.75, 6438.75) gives 1.2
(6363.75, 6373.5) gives 0.4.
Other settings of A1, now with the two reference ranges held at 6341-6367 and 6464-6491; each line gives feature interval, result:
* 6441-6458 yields 0.14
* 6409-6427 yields 0.10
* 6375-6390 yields 0.03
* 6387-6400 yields 0.04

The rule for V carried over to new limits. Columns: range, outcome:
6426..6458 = 6.74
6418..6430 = 6.67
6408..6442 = 6.8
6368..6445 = 6.85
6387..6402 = 7.03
